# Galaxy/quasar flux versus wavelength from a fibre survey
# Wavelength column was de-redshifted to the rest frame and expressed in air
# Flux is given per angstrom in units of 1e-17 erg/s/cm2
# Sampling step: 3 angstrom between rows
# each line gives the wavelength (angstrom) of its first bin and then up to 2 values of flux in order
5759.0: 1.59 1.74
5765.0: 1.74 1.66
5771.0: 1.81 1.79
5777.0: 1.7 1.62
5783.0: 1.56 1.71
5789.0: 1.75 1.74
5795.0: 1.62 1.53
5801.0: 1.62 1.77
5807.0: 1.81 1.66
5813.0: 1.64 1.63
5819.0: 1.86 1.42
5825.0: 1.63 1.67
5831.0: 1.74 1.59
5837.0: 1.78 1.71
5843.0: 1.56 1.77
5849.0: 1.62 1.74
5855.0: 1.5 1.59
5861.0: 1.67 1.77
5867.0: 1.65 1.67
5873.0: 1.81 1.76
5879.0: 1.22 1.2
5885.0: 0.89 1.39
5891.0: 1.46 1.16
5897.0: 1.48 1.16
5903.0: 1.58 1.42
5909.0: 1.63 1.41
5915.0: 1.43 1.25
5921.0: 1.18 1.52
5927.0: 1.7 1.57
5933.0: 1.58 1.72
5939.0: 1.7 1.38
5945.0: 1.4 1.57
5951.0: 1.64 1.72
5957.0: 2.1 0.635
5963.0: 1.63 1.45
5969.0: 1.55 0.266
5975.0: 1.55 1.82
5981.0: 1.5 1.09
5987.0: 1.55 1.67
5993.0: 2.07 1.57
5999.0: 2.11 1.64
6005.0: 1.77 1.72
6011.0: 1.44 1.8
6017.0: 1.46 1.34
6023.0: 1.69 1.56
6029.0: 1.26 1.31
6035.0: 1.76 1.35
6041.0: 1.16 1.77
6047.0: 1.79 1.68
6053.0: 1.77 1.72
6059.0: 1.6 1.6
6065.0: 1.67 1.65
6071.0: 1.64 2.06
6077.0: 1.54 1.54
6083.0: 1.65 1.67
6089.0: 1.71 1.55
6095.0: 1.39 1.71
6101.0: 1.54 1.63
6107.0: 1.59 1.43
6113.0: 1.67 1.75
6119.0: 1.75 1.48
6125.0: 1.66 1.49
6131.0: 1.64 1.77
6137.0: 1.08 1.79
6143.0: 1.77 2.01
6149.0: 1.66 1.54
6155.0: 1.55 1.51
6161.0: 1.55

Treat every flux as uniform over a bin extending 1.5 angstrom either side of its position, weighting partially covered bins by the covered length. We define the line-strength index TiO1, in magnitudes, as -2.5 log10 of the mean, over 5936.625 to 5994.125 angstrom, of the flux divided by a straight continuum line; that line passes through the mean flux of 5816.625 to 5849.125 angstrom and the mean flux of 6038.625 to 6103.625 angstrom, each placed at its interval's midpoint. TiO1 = 0.11 mag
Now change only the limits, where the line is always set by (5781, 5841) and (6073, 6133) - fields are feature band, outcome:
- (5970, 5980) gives 0.302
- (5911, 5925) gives 0.219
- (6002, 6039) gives 0.061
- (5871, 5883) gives 0.098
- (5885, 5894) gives 0.271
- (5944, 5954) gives 0.051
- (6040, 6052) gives 0.003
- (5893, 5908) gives 0.201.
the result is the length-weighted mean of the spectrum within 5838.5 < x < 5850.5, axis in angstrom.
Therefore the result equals 1.67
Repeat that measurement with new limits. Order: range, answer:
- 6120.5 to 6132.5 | 1.57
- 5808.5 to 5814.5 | 1.65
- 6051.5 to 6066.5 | 1.67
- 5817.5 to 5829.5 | 1.64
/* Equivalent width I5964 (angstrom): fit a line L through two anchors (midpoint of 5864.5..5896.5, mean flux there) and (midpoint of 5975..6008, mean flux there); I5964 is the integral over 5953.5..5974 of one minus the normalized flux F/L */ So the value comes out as 3.7 angstrom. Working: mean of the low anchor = 1.43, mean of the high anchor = 1.68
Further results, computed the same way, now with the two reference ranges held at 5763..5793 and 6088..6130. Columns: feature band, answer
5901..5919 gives 2.30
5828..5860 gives 0.48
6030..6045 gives 1.54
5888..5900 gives 2.34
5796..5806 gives 0.31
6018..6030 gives 1.13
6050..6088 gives -1.59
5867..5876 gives -0.28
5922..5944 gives 0.98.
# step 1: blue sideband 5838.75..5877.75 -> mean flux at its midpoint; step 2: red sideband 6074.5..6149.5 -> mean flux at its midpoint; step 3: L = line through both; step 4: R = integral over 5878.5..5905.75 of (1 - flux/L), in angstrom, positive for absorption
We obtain 6.2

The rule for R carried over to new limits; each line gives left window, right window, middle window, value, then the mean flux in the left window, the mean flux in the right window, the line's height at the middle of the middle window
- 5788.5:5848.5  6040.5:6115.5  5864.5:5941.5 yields 9.11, 1.67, 1.64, 1.66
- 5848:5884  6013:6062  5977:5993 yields 0.03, 1.59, 1.56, 1.57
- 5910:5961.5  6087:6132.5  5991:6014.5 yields -3.39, 1.5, 1.6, 1.54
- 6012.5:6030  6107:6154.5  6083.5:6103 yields -0.06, 1.53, 1.63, 1.59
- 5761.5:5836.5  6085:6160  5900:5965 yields 5.85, 1.68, 1.61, 1.65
